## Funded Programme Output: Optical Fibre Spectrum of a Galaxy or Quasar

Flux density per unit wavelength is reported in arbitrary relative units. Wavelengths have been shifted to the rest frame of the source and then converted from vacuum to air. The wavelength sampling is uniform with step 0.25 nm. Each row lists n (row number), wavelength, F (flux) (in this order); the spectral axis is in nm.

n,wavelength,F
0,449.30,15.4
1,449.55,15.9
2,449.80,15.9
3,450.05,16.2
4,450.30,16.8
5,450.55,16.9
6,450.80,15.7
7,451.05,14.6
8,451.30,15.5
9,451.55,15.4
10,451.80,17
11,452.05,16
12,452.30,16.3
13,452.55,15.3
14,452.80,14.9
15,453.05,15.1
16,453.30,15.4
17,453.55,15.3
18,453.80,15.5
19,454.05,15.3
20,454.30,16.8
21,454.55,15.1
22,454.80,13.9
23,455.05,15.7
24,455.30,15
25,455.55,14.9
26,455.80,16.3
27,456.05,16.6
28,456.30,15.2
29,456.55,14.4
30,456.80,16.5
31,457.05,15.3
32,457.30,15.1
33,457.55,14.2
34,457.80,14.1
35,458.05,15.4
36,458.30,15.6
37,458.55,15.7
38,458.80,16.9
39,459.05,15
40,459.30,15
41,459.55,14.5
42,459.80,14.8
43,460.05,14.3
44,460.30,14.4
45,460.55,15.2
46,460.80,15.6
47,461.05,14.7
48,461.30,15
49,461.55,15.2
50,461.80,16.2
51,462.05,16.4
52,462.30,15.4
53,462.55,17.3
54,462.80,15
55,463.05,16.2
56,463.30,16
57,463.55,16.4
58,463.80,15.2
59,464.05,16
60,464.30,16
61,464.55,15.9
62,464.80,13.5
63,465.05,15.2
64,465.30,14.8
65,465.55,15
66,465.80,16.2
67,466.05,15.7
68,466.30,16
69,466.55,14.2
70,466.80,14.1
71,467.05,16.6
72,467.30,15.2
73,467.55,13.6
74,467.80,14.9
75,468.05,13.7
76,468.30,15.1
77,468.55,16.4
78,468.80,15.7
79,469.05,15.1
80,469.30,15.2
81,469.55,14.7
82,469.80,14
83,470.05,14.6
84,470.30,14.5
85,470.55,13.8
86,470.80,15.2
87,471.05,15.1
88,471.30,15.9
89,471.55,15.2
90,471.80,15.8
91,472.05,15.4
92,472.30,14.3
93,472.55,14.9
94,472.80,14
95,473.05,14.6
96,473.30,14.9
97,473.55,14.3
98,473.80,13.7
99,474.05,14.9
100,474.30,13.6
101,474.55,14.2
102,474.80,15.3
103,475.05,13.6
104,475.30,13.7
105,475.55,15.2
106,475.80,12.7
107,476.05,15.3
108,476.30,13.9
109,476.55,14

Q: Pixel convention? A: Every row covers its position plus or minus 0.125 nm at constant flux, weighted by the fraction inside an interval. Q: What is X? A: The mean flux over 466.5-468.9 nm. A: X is 15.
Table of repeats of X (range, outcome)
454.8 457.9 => 15.2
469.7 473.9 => 14.7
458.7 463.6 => 15.5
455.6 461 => 15.2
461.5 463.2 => 16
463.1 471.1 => 15.1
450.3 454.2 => 15.7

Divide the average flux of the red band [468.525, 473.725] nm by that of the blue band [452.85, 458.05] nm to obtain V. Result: 1.0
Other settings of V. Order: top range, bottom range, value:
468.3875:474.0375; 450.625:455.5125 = 0.96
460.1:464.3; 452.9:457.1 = 1.01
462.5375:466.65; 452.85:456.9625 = 1.01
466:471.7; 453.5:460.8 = 0.98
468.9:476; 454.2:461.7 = 0.96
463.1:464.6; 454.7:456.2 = 1.03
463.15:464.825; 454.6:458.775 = 1.03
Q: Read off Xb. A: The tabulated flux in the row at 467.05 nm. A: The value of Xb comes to 16.6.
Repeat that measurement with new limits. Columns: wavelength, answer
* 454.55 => 15.1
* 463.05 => 16.2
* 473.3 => 14.9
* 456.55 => 14.4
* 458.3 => 15.6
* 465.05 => 15.2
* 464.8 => 13.5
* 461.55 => 15.2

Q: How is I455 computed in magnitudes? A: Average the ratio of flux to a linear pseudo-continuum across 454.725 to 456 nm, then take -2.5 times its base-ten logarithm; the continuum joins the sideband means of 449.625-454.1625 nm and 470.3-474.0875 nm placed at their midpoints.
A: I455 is 0.02 mag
